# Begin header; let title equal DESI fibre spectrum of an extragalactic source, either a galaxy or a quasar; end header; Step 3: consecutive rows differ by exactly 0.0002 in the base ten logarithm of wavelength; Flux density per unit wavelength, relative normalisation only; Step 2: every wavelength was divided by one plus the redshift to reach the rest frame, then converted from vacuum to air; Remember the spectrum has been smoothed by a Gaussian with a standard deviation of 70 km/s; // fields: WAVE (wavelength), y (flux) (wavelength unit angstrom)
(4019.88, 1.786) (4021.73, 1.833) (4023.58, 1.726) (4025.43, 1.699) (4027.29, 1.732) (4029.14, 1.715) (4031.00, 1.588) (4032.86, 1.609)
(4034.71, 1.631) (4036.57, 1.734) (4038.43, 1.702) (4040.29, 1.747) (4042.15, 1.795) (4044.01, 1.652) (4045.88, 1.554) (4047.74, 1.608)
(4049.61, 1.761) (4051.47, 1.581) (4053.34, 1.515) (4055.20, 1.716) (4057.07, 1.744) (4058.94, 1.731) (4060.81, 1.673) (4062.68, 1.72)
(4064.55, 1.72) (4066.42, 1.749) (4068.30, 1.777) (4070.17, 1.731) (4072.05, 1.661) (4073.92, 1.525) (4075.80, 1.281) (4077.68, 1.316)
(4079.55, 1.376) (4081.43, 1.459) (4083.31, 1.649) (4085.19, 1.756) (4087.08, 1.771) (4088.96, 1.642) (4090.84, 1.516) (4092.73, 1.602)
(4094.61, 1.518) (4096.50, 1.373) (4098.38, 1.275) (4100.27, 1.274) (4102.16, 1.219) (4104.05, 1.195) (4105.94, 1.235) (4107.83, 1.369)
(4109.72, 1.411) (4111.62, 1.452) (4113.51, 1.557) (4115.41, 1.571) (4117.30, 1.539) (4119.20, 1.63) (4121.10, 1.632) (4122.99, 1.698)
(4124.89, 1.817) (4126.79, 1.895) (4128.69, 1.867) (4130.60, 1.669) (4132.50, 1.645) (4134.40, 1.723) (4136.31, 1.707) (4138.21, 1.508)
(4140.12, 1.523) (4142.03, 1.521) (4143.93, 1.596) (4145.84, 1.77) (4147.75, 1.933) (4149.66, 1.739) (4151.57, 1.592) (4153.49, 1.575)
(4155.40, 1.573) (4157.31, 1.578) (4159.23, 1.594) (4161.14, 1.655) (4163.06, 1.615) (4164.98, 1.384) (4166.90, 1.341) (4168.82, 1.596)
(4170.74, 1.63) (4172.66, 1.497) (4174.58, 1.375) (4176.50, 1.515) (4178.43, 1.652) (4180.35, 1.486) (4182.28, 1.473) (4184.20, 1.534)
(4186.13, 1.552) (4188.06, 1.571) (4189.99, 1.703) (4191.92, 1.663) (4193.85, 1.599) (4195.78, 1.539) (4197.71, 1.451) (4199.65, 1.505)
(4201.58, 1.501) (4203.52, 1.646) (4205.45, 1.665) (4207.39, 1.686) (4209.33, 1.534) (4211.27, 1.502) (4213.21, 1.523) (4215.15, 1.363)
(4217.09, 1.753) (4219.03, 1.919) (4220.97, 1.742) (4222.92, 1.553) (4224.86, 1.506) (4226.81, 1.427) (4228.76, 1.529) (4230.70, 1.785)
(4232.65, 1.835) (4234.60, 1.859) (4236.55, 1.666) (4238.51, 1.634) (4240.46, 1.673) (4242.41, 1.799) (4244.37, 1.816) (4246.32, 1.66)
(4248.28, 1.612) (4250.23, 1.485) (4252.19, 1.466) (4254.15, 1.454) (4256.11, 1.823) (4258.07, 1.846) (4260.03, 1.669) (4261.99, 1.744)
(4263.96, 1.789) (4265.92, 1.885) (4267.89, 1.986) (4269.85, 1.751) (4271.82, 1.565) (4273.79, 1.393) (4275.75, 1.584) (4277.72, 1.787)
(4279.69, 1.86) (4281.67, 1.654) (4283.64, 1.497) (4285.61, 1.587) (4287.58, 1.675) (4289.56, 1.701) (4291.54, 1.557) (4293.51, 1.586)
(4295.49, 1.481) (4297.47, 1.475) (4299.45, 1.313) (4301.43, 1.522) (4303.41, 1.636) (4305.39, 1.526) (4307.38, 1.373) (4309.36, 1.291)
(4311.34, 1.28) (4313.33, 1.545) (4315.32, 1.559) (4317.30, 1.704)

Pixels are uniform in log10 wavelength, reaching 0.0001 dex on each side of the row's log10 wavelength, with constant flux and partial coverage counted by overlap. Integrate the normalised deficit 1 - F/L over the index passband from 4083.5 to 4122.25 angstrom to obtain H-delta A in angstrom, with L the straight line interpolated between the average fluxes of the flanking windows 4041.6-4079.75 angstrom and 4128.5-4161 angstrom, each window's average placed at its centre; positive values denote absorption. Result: 3.7 angstrom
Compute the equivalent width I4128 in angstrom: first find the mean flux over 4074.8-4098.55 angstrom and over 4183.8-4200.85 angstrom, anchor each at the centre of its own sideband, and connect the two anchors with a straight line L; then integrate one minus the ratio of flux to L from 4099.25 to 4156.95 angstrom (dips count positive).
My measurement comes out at -1.79 angstrom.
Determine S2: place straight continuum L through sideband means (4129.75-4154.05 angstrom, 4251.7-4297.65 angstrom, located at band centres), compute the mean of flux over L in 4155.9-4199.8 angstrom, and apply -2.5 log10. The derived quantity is 0.08 mag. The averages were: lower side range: 1.66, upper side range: 1.66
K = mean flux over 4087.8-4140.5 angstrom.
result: 1.54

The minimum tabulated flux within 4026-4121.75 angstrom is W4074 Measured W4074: 1.195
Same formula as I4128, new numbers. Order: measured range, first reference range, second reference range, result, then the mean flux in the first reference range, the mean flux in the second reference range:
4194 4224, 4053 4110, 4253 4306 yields 0.2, 1.53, 1.64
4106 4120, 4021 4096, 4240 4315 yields 1.3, 1.64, 1.61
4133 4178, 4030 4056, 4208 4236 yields 1.4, 1.66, 1.63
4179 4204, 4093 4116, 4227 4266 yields 0.2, 1.37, 1.69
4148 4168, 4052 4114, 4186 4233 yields -0.1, 1.53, 1.6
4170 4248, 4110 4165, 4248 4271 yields 3.5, 1.64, 1.71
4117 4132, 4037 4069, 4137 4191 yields -1.0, 1.69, 1.57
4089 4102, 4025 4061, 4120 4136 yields 2.2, 1.67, 1.74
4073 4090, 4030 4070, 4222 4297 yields 1.5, 1.68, 1.66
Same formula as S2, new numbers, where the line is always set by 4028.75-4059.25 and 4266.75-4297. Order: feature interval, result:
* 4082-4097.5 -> 0.043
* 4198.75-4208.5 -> 0.033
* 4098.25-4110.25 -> 0.284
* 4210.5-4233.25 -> 0.021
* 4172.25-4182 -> 0.103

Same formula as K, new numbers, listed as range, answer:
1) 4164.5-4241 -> 1.59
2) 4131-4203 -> 1.58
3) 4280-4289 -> 1.63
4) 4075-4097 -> 1.53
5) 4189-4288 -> 1.65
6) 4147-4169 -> 1.59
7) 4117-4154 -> 1.68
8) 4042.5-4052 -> 1.64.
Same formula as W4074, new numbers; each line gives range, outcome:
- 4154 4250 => 1.341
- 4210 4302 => 1.313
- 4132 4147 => 1.508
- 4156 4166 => 1.384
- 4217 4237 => 1.427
